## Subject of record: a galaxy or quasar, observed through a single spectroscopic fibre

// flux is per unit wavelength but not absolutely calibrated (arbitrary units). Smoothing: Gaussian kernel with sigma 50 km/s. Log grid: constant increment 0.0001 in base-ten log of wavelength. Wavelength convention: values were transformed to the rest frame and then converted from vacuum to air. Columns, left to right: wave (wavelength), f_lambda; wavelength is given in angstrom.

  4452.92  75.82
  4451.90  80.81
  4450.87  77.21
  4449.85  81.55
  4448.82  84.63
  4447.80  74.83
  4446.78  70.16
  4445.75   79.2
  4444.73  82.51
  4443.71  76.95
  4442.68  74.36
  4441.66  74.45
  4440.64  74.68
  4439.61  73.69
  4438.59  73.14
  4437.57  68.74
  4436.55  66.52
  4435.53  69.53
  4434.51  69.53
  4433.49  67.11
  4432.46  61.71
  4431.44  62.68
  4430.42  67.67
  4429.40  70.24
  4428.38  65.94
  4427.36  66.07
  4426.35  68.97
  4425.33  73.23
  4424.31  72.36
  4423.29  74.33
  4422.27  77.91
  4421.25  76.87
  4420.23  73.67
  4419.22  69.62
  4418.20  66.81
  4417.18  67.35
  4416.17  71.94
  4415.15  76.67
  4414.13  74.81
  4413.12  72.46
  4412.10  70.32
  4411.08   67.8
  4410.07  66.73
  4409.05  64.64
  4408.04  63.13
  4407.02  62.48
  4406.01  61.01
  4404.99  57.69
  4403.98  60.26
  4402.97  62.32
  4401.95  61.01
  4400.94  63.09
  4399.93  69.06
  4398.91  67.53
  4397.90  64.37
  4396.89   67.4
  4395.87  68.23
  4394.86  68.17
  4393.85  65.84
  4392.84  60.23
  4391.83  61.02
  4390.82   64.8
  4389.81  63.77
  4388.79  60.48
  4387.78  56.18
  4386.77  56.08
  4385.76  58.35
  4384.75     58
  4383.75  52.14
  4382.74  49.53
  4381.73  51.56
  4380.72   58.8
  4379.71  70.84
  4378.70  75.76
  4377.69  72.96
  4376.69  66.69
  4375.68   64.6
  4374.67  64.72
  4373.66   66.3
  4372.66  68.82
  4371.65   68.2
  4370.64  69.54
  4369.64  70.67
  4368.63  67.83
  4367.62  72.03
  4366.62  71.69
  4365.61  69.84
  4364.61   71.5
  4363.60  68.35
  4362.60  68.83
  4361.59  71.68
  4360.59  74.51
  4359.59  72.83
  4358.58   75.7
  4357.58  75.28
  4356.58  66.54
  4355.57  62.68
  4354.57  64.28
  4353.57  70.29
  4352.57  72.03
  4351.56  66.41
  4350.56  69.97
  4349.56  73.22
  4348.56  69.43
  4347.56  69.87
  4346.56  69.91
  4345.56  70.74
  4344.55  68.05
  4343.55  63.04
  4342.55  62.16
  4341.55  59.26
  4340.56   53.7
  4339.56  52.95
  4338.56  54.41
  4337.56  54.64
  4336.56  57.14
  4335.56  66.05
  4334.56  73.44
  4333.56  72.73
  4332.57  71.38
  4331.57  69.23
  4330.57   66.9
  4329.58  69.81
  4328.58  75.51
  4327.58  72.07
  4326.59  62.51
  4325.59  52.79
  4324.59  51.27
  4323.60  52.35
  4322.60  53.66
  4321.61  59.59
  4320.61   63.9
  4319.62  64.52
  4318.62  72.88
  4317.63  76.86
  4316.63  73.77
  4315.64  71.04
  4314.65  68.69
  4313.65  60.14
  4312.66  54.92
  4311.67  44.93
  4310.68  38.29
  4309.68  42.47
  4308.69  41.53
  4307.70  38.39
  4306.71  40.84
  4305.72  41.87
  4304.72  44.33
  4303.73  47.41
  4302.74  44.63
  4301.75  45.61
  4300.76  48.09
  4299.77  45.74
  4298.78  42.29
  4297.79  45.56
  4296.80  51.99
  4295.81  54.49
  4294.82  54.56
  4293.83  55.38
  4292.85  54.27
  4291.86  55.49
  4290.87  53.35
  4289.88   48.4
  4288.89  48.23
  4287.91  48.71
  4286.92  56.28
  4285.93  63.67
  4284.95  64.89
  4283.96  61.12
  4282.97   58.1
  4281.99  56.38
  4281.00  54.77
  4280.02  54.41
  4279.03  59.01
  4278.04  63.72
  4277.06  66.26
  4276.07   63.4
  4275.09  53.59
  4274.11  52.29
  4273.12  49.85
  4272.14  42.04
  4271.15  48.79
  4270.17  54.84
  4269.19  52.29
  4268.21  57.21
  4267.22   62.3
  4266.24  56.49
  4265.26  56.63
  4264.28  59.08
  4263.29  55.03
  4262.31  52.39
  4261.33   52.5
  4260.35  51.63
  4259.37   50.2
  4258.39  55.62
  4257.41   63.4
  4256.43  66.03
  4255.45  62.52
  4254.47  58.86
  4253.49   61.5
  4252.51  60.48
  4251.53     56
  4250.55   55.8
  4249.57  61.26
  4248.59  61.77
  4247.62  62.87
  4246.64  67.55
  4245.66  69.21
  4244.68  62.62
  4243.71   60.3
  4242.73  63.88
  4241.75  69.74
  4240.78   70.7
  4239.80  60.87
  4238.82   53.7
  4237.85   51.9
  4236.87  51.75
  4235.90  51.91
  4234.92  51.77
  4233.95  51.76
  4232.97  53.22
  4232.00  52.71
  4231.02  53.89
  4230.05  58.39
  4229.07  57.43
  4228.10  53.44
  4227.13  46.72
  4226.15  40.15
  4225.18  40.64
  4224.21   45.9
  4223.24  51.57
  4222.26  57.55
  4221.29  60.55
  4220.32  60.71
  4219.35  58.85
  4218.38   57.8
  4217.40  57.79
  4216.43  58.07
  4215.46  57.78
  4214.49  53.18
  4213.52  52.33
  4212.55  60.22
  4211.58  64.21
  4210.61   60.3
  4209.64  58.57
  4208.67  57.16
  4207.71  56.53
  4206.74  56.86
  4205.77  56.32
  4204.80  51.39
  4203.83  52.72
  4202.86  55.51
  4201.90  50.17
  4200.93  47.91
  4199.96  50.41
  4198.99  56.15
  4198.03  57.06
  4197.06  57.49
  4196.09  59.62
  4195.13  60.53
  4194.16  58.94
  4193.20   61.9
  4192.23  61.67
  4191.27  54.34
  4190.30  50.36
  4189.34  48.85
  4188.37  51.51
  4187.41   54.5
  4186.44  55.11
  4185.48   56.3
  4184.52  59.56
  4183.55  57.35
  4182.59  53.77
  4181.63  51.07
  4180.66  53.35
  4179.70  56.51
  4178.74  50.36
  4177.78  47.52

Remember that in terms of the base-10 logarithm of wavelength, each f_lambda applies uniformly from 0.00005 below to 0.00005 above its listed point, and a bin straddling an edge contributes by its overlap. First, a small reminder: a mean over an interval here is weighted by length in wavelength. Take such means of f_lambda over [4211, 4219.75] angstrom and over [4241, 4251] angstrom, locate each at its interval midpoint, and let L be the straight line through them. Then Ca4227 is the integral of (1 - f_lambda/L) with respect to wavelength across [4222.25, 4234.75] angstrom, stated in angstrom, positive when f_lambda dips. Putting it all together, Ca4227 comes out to 2.0 angstrom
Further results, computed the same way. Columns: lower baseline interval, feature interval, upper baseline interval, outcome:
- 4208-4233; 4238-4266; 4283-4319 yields -3.0 angstrom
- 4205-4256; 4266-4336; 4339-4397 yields 6.0 angstrom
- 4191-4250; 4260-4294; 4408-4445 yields 2.8 angstrom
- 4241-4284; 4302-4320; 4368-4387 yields 2.1 angstrom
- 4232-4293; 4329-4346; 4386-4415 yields -0.8 angstrom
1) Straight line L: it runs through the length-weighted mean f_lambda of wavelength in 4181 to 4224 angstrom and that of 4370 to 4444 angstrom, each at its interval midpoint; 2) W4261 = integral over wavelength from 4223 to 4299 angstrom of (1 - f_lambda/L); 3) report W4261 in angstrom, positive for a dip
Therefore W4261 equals 4.03 angstrom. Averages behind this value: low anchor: 56.1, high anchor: 66.7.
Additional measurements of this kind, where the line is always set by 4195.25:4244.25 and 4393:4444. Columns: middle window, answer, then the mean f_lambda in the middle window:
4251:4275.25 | 1.11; 55.7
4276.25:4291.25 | 0.61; 57.3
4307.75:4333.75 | 0.44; 61.2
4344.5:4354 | -0.90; 70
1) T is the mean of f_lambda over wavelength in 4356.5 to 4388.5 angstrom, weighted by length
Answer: 66.4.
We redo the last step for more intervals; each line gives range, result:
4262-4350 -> 57.4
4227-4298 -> 56.8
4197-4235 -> 54.5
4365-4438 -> 66.3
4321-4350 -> 63.7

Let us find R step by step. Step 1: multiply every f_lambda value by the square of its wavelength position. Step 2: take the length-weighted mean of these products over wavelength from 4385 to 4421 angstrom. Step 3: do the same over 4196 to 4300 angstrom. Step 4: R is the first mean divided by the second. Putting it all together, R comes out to 1.25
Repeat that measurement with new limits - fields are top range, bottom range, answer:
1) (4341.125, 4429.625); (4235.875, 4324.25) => 1.26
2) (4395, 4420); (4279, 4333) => 1.25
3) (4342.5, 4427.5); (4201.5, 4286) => 1.26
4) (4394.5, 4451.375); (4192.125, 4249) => 1.36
